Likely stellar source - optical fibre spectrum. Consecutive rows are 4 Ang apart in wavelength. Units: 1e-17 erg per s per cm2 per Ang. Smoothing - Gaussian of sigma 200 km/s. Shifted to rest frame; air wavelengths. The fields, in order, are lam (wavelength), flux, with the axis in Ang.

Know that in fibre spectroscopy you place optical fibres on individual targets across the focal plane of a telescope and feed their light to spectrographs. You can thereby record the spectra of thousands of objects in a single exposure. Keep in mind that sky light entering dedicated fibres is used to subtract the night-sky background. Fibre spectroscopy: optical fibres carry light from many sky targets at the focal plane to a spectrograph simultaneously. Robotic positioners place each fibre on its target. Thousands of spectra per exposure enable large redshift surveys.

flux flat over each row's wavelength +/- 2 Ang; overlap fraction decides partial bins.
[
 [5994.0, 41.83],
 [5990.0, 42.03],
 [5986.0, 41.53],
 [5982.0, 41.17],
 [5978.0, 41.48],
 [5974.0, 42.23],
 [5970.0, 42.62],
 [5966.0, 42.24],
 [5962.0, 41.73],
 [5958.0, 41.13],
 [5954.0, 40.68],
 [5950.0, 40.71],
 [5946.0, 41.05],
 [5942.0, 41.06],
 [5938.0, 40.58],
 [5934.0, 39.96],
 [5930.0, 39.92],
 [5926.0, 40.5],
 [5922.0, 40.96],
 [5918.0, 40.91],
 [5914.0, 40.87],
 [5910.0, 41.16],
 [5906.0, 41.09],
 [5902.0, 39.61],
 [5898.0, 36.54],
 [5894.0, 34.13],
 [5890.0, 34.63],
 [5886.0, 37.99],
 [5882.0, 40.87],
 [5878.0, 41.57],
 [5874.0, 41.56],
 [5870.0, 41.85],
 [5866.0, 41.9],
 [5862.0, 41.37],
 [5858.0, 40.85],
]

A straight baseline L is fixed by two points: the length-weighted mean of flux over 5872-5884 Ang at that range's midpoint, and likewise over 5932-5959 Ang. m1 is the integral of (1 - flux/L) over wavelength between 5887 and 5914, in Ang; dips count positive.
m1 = 2.0 Ang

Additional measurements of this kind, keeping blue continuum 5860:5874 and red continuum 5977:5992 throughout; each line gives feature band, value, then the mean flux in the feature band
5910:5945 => 0.82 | 40.6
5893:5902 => 1.13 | 36.4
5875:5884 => 0.09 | 41.3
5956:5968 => -0.03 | 41.7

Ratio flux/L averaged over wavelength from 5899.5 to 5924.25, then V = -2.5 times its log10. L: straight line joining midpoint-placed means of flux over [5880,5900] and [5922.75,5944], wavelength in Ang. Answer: -0.06 mag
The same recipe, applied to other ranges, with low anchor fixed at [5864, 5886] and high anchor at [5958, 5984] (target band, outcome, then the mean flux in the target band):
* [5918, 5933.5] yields 0.03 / 40.5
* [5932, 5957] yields 0.03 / 40.7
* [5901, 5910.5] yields 0.02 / 40.6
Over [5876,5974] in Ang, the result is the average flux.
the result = 40.1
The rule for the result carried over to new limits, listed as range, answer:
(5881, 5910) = 38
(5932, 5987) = 41.3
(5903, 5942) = 40.7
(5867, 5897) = 39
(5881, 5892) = 37.6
